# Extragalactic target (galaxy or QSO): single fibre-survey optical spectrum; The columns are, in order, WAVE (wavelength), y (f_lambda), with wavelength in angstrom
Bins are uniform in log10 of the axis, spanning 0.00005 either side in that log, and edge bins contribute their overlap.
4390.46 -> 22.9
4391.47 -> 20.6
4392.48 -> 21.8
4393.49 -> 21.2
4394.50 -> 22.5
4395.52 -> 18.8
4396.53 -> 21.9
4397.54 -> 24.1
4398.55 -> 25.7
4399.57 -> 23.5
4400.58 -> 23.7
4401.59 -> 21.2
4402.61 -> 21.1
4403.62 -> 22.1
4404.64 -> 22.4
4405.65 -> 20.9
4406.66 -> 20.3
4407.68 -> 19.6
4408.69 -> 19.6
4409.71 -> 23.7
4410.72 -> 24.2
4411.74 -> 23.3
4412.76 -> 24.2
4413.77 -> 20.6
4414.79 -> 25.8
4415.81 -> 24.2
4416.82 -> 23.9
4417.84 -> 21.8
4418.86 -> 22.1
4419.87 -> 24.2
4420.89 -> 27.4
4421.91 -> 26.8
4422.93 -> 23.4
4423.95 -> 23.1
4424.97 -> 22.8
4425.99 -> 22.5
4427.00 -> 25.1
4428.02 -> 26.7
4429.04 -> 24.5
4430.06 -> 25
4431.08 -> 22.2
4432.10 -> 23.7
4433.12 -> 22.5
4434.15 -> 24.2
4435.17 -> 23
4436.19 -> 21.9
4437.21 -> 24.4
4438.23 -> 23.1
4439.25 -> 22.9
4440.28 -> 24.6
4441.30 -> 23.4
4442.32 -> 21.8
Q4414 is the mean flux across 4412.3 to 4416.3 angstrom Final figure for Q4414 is 23.7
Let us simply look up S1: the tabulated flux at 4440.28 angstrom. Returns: 24.6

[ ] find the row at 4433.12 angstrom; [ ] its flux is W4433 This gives 22.5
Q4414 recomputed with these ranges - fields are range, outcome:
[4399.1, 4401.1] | 23.7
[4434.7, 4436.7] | 22.5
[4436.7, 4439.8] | 23.5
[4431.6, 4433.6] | 23.1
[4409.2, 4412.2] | 23.7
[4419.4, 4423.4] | 25.4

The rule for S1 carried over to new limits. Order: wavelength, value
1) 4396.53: 21.9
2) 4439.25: 22.9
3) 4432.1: 23.7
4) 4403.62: 22.1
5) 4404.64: 22.4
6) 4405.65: 20.9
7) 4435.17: 23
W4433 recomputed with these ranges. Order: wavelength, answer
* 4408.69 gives 19.6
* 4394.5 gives 22.5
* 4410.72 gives 24.2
